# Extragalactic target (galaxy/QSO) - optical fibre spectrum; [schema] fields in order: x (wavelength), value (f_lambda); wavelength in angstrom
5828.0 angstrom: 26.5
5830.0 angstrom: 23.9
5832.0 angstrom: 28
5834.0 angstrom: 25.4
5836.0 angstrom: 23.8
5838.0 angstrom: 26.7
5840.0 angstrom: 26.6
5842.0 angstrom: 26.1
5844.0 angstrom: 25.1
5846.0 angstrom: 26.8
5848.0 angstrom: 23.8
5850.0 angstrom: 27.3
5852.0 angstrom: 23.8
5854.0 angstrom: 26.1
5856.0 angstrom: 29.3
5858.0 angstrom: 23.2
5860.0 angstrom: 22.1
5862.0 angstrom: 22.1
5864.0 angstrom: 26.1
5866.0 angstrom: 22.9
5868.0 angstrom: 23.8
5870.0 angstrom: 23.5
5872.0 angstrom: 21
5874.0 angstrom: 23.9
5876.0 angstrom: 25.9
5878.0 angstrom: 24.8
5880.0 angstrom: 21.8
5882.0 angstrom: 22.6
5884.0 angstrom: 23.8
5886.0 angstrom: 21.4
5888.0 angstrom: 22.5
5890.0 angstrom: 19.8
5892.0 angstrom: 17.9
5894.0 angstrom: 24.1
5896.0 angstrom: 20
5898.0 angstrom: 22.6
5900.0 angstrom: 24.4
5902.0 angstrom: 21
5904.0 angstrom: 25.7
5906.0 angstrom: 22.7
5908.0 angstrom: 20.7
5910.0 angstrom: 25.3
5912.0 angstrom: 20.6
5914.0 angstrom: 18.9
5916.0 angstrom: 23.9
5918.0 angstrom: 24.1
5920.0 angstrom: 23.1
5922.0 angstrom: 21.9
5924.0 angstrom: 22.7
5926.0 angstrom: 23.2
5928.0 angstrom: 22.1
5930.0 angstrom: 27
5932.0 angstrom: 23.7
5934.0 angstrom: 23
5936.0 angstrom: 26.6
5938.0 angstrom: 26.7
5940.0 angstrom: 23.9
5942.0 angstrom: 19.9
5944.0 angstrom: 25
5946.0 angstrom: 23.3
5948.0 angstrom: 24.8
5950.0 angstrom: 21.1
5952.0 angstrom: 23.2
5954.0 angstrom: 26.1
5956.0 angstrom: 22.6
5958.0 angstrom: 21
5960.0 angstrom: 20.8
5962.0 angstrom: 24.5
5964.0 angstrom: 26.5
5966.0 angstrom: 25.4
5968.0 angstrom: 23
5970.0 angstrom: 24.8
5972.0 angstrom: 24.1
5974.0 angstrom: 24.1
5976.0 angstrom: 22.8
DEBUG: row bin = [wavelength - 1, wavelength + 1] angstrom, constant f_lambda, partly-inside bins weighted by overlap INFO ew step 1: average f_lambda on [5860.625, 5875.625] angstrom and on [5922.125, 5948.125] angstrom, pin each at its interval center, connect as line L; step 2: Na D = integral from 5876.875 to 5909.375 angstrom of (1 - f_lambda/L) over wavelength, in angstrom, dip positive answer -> 1.8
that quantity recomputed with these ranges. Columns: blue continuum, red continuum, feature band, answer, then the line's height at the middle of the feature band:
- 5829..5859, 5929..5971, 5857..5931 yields 6.2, 24.9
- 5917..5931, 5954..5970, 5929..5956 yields -0.7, 23.5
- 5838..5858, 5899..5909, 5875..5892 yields 1.1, 24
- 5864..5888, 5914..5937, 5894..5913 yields 0.7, 23.4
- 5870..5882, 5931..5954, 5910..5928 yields 0.9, 23.7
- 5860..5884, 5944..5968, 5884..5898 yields 1.3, 23.5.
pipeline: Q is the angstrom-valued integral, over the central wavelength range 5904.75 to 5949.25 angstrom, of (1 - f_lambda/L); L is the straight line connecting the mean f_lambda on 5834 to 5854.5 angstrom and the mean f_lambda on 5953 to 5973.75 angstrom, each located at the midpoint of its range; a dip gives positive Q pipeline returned 2.0 angstrom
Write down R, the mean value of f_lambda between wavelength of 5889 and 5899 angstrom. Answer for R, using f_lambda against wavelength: 20.9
